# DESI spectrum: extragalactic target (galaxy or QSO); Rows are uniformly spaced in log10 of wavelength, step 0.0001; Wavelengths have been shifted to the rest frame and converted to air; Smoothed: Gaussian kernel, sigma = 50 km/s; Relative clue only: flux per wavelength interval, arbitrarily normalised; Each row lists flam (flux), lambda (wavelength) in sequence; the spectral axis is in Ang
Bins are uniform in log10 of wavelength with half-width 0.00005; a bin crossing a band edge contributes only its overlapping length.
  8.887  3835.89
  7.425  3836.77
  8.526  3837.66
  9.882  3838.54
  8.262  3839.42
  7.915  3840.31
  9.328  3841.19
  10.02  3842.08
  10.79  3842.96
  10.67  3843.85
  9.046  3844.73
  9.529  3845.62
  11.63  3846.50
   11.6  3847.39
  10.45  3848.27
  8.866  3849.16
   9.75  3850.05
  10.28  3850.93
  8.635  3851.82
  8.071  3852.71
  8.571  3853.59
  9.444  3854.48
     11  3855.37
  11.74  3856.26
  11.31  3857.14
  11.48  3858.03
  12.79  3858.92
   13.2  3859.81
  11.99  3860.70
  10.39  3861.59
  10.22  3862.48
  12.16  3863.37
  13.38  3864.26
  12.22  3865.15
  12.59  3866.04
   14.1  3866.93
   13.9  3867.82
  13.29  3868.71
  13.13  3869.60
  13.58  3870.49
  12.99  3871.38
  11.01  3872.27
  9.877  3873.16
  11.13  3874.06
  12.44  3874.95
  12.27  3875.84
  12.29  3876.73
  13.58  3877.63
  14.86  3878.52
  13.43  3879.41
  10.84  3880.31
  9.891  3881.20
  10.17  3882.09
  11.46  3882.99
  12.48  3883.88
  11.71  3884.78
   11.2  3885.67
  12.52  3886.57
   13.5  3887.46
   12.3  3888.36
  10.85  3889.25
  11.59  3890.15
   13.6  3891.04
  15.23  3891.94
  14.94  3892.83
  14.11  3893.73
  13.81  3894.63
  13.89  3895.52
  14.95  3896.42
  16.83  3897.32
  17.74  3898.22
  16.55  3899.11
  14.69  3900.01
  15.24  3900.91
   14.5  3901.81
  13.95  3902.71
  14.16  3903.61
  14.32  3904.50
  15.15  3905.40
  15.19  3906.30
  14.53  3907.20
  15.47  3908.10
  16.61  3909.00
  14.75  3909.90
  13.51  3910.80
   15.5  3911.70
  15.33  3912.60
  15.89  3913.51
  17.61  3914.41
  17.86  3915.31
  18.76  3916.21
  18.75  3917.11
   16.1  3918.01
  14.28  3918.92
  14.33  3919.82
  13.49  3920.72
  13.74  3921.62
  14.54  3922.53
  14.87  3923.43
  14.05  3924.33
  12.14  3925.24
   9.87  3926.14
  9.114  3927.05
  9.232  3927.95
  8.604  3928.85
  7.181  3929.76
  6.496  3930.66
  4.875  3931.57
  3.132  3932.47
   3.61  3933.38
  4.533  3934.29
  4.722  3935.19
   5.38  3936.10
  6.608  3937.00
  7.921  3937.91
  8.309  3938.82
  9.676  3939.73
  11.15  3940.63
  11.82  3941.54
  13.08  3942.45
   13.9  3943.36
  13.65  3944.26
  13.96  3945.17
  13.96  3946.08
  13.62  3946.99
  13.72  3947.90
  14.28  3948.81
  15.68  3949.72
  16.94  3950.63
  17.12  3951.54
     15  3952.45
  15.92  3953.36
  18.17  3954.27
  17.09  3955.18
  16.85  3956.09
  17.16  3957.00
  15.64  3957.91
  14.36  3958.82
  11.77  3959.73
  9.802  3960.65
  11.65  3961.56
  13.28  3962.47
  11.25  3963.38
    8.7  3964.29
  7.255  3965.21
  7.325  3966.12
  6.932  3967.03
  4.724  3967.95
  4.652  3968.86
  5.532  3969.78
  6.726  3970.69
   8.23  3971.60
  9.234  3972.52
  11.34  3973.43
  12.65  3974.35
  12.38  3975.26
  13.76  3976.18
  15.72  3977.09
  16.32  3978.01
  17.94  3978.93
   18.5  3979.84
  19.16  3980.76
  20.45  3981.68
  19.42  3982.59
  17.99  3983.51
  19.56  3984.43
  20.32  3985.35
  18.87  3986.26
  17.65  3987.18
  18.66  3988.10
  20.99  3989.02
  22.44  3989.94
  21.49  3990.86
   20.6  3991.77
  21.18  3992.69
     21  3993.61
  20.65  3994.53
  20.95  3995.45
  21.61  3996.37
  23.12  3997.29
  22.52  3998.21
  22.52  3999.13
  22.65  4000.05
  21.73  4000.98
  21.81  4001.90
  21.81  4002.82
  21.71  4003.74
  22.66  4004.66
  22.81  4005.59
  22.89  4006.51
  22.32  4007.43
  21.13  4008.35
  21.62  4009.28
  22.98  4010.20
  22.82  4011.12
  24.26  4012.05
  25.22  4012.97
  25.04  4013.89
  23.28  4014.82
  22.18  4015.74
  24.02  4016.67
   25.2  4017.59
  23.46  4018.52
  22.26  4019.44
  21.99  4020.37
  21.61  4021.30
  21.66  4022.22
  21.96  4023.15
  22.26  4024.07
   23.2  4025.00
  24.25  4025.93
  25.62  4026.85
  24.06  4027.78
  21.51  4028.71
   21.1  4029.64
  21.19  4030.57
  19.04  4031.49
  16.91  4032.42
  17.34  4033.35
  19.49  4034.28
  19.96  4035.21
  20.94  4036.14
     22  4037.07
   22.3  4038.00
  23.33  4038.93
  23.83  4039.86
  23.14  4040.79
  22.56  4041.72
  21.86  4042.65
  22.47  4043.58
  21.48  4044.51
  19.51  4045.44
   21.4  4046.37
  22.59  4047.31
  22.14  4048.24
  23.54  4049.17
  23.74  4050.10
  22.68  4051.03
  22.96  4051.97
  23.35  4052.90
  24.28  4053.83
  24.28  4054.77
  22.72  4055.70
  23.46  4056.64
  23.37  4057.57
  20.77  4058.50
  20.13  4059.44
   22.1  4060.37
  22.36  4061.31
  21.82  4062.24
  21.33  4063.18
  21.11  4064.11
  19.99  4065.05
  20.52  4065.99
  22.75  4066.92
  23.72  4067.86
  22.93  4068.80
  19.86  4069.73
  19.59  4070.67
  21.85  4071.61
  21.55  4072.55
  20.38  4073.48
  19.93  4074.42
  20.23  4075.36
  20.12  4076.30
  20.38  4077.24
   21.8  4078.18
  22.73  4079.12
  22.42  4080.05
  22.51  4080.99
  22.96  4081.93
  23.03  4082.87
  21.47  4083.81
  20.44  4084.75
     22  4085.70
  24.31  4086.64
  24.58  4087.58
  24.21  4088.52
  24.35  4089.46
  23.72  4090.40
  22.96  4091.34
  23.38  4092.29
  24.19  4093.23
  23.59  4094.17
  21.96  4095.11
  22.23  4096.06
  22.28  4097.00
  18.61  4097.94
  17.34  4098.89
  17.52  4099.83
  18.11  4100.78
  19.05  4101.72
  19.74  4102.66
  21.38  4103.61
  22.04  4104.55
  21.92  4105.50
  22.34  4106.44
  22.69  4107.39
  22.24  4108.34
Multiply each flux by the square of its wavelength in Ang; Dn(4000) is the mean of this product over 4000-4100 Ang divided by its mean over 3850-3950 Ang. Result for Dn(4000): 1.92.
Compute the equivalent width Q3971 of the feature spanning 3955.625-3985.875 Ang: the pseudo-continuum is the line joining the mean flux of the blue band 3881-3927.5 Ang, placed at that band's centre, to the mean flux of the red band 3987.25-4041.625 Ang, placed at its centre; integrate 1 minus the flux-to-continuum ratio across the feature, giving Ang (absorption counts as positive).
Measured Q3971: 9.7 Ang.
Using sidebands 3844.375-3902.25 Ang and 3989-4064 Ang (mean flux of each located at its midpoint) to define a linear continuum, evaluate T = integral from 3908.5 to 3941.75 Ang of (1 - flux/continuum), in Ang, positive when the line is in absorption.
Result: 8.52 Ang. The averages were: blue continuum 12.3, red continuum 22.2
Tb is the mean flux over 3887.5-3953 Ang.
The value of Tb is 13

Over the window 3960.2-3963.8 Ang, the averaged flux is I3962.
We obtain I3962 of 11.5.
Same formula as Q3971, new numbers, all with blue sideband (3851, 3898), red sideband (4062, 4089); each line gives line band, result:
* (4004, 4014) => -2.3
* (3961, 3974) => 6.4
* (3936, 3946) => 3.0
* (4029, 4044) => -0.9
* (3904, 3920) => -2.0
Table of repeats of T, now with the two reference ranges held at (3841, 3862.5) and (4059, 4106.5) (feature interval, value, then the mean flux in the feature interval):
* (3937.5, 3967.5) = 4.6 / 12.9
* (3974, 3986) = -0.5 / 17.3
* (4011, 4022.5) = -3.1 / 23.3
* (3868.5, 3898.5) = -2.1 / 12.8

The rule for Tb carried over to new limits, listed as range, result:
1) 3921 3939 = 8.49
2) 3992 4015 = 22.4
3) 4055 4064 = 22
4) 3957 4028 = 18.4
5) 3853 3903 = 12.7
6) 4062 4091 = 21.9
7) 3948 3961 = 15.4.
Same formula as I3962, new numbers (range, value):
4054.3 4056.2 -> 23.4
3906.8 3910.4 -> 15.3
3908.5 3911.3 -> 15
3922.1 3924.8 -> 14.5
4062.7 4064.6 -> 21.2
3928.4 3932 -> 6.8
